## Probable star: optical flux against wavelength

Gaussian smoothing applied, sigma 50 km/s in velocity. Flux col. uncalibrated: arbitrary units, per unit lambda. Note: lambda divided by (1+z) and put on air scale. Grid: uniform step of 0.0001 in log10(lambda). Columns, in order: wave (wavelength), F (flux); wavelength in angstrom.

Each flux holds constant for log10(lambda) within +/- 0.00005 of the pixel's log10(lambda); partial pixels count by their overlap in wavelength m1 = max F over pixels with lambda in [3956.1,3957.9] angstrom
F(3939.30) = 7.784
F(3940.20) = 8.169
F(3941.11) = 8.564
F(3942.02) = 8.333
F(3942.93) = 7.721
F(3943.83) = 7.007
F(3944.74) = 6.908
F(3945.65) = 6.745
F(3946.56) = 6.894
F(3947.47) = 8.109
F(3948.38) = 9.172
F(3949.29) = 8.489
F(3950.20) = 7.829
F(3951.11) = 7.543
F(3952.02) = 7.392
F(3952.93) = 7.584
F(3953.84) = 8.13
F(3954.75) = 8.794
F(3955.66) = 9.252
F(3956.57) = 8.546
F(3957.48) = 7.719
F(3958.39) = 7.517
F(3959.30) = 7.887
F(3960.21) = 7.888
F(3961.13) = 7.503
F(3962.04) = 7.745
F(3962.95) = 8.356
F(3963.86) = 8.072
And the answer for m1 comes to 8.546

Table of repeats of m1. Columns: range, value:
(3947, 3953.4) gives 9.172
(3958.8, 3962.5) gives 7.888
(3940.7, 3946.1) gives 8.564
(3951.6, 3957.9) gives 9.252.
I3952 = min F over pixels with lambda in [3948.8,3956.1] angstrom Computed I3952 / 7.392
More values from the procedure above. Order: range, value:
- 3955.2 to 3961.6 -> 7.503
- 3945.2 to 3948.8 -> 6.745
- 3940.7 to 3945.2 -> 6.908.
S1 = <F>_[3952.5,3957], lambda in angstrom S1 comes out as 8.47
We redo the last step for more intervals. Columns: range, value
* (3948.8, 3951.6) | 7.96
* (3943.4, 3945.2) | 6.94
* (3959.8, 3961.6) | 7.67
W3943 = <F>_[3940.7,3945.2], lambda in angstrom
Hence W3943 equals 7.7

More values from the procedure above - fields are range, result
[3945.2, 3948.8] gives 7.71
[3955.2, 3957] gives 8.91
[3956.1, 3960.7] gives 7.91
